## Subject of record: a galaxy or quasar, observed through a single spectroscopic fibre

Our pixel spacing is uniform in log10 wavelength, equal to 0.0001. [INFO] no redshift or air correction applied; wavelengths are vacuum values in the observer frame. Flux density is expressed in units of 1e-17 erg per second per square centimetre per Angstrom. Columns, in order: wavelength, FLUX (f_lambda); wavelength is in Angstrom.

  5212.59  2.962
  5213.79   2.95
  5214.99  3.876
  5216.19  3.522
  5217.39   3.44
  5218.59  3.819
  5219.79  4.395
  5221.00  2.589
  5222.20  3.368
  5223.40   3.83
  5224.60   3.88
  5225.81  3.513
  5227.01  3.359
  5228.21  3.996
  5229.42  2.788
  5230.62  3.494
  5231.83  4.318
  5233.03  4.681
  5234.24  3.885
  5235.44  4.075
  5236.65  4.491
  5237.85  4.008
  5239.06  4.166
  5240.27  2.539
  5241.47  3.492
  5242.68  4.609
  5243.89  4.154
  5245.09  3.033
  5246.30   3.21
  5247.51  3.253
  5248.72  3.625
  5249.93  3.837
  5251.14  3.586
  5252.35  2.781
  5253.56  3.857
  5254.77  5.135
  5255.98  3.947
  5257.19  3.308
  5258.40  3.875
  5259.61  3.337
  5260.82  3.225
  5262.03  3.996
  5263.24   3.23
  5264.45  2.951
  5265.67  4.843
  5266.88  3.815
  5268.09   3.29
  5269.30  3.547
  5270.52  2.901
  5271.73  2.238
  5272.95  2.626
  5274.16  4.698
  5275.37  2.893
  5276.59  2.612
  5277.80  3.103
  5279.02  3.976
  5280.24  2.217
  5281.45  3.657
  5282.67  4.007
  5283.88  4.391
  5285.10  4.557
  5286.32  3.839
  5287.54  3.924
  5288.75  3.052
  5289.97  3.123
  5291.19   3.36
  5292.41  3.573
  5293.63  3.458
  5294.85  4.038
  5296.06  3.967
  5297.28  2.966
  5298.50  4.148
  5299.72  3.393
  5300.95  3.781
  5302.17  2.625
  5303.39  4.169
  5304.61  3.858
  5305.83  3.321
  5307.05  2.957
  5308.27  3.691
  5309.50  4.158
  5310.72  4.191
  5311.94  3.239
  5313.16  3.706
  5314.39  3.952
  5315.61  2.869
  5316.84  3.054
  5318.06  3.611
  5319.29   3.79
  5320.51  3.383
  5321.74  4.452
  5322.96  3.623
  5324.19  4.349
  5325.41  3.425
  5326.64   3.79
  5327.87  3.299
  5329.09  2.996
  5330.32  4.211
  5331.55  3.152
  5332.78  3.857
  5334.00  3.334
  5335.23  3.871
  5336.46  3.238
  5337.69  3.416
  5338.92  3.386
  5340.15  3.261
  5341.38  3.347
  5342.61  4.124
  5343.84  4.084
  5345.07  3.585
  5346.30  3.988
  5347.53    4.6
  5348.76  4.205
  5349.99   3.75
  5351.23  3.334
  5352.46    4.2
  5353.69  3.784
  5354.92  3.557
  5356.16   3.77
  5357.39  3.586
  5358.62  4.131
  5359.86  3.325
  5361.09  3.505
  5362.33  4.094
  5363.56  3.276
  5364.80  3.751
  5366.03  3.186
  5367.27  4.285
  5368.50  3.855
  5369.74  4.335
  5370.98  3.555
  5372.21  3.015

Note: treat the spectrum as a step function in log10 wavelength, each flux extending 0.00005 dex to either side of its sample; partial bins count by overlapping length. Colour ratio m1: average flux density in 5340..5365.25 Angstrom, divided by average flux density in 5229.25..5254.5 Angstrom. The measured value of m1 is 1.0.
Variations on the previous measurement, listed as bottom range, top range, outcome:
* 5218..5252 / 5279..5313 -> 0.98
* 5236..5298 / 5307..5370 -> 1.03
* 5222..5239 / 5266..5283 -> 0.85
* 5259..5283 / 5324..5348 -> 1.09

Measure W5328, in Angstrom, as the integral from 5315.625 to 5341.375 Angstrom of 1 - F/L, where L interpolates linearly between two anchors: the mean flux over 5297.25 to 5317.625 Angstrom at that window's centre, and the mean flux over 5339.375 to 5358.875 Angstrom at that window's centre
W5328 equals 0.9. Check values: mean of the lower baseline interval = 3.55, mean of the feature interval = 3.55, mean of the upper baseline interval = 3.82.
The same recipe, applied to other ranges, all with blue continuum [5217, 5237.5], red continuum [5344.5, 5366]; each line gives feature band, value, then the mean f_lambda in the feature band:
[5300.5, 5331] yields 1.2 Angstrom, 3.62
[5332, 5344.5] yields 0.6 Angstrom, 3.59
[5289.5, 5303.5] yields 0.9 Angstrom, 3.53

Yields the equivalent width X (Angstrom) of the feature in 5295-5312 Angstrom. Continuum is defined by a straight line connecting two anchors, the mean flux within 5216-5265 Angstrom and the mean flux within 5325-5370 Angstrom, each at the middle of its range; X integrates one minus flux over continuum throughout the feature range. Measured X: 0.3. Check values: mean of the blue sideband 3.68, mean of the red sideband 3.7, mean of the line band 3.63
